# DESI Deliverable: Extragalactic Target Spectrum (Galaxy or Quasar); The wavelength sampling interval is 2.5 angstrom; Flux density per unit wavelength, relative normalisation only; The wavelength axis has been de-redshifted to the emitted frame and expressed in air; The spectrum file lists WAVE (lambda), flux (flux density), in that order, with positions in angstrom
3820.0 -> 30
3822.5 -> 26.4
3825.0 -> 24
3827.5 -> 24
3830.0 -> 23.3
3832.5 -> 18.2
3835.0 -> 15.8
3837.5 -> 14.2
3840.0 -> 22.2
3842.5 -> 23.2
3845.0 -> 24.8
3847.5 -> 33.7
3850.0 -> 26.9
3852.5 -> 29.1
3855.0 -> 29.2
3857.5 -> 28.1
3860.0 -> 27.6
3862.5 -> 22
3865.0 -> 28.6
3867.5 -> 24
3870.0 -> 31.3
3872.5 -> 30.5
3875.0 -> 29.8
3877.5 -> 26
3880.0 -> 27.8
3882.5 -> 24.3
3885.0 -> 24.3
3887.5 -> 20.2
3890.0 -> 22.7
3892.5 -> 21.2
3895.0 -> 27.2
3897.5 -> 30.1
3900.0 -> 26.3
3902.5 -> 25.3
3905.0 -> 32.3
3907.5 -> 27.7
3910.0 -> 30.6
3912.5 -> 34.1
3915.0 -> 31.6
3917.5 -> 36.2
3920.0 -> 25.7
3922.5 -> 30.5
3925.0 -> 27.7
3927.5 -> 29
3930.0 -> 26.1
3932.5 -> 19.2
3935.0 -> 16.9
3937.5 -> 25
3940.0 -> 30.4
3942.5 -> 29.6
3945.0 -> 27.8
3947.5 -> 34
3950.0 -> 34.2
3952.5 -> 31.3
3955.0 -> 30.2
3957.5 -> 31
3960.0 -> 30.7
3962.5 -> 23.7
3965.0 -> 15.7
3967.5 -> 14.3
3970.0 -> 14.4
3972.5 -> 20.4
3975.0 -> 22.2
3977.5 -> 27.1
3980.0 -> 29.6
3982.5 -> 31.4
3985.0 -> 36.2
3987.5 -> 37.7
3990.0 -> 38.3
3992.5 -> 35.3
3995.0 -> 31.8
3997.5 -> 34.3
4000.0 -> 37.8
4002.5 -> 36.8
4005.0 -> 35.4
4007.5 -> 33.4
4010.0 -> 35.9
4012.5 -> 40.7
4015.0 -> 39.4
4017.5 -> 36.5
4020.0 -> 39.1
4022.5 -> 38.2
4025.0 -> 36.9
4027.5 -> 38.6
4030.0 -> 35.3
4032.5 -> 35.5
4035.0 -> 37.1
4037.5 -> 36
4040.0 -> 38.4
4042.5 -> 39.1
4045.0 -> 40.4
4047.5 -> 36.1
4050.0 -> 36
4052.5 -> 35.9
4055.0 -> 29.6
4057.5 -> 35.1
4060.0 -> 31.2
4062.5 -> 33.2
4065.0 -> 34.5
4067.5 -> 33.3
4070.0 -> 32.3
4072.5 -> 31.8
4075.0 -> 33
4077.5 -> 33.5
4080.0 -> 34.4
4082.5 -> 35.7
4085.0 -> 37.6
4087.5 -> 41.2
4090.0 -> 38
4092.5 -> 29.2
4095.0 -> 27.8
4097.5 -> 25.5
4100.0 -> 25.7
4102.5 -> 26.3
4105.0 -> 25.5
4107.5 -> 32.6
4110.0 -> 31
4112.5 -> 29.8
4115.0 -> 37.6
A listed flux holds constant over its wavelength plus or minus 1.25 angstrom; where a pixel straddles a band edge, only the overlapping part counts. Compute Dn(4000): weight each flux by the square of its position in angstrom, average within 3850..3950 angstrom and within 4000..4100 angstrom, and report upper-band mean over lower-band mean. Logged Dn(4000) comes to 1.38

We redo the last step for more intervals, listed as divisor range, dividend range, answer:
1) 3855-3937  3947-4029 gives 1.24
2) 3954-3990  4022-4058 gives 1.43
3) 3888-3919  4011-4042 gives 1.40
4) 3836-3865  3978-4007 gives 1.46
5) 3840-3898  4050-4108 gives 1.36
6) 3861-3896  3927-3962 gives 1.13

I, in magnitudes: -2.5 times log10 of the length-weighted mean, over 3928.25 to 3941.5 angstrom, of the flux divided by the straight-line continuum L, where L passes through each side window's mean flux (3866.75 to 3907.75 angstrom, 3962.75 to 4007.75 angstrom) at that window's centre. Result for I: 0.17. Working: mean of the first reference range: 26.5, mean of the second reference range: 29.3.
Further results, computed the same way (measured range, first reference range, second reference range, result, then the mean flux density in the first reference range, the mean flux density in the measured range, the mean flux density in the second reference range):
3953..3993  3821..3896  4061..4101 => 0.07 mag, 25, 27.3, 33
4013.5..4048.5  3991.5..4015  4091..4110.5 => -0.12 mag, 35.9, 37.6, 28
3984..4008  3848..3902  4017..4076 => -0.09 mag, 26.6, 35.8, 35.5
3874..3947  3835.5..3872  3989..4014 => 0.10 mag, 25.9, 27.2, 36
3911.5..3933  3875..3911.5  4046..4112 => -0.07 mag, 26.3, 29.2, 32.5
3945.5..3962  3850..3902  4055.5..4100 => -0.08 mag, 26.5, 31.3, 33.1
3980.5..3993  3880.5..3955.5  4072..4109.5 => -0.20 mag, 27.7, 35.4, 31.8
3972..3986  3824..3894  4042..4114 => 0.05 mag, 24.9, 28.1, 32.9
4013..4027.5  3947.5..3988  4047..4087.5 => -0.24 mag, 26.9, 38.2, 34.1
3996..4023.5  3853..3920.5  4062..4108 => -0.21 mag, 27.6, 37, 32.1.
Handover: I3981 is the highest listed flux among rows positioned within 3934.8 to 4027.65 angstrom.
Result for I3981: 40.7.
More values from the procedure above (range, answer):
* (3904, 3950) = 36.2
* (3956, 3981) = 31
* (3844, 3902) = 33.7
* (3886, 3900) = 30.1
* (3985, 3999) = 38.3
